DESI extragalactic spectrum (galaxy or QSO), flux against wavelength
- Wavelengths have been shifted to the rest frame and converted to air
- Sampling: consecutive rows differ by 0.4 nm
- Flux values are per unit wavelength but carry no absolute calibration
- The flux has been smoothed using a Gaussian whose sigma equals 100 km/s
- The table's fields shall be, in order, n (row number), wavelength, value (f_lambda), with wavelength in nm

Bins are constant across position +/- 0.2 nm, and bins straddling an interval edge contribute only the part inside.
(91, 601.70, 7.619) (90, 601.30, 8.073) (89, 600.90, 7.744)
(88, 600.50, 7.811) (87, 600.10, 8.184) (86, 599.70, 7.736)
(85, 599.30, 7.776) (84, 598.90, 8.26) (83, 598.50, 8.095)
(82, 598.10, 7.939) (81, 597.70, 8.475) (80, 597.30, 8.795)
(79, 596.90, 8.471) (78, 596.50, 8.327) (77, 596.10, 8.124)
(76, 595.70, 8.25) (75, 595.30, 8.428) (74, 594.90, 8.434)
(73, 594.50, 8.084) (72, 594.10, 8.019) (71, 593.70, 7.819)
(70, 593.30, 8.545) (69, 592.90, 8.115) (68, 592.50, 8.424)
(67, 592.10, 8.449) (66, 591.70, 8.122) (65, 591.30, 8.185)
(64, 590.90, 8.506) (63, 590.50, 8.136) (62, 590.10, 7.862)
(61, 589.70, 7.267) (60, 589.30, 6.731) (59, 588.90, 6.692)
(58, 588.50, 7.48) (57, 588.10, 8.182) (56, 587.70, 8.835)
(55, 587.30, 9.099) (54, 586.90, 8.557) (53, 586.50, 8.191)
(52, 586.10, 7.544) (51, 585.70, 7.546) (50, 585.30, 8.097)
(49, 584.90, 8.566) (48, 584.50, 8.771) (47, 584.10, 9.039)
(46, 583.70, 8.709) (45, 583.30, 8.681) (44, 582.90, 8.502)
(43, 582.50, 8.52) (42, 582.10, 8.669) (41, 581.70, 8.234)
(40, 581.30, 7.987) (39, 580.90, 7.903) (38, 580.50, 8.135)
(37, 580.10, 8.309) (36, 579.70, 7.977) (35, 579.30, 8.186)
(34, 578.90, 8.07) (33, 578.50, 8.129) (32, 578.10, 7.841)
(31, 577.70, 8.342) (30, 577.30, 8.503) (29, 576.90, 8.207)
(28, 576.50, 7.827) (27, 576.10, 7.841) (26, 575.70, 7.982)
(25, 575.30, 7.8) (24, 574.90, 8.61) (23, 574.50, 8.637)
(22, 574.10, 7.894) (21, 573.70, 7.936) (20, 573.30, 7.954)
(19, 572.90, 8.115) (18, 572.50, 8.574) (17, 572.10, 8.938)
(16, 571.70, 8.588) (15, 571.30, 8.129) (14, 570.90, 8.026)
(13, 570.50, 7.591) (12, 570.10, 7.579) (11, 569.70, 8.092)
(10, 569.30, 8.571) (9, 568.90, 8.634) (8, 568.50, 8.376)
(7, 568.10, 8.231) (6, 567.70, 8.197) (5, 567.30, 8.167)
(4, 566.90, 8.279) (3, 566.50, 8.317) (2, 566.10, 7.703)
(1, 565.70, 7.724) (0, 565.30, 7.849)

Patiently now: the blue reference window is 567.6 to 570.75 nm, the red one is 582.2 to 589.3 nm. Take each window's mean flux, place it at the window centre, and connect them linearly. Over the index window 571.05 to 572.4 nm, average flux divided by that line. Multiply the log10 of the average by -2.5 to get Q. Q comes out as -0.047 mag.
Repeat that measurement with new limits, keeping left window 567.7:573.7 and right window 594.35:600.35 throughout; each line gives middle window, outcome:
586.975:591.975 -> 0.04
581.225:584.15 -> -0.04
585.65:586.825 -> 0.05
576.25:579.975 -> 0.01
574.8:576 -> 0.02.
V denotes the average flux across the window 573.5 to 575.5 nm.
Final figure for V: 8.18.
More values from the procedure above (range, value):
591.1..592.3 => 8.25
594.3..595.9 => 8.3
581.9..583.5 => 8.59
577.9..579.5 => 8.06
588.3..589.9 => 7.04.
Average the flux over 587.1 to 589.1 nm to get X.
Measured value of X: 8.06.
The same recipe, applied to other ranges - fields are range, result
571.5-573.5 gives 8.43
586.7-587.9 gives 8.83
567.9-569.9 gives 8.38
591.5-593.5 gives 8.33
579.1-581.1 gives 8.1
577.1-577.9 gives 8.42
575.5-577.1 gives 7.96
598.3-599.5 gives 8.04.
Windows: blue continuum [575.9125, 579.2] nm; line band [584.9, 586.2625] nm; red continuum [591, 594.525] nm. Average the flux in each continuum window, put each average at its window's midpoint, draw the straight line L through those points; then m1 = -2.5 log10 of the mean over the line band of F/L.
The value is 0.04 mag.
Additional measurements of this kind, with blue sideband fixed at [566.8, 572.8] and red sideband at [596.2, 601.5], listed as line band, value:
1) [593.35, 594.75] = 0.01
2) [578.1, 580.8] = 0.02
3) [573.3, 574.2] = 0.04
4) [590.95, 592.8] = -0.02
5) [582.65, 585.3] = -0.06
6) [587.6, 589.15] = 0.07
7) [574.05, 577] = 0.02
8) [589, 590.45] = 0.12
